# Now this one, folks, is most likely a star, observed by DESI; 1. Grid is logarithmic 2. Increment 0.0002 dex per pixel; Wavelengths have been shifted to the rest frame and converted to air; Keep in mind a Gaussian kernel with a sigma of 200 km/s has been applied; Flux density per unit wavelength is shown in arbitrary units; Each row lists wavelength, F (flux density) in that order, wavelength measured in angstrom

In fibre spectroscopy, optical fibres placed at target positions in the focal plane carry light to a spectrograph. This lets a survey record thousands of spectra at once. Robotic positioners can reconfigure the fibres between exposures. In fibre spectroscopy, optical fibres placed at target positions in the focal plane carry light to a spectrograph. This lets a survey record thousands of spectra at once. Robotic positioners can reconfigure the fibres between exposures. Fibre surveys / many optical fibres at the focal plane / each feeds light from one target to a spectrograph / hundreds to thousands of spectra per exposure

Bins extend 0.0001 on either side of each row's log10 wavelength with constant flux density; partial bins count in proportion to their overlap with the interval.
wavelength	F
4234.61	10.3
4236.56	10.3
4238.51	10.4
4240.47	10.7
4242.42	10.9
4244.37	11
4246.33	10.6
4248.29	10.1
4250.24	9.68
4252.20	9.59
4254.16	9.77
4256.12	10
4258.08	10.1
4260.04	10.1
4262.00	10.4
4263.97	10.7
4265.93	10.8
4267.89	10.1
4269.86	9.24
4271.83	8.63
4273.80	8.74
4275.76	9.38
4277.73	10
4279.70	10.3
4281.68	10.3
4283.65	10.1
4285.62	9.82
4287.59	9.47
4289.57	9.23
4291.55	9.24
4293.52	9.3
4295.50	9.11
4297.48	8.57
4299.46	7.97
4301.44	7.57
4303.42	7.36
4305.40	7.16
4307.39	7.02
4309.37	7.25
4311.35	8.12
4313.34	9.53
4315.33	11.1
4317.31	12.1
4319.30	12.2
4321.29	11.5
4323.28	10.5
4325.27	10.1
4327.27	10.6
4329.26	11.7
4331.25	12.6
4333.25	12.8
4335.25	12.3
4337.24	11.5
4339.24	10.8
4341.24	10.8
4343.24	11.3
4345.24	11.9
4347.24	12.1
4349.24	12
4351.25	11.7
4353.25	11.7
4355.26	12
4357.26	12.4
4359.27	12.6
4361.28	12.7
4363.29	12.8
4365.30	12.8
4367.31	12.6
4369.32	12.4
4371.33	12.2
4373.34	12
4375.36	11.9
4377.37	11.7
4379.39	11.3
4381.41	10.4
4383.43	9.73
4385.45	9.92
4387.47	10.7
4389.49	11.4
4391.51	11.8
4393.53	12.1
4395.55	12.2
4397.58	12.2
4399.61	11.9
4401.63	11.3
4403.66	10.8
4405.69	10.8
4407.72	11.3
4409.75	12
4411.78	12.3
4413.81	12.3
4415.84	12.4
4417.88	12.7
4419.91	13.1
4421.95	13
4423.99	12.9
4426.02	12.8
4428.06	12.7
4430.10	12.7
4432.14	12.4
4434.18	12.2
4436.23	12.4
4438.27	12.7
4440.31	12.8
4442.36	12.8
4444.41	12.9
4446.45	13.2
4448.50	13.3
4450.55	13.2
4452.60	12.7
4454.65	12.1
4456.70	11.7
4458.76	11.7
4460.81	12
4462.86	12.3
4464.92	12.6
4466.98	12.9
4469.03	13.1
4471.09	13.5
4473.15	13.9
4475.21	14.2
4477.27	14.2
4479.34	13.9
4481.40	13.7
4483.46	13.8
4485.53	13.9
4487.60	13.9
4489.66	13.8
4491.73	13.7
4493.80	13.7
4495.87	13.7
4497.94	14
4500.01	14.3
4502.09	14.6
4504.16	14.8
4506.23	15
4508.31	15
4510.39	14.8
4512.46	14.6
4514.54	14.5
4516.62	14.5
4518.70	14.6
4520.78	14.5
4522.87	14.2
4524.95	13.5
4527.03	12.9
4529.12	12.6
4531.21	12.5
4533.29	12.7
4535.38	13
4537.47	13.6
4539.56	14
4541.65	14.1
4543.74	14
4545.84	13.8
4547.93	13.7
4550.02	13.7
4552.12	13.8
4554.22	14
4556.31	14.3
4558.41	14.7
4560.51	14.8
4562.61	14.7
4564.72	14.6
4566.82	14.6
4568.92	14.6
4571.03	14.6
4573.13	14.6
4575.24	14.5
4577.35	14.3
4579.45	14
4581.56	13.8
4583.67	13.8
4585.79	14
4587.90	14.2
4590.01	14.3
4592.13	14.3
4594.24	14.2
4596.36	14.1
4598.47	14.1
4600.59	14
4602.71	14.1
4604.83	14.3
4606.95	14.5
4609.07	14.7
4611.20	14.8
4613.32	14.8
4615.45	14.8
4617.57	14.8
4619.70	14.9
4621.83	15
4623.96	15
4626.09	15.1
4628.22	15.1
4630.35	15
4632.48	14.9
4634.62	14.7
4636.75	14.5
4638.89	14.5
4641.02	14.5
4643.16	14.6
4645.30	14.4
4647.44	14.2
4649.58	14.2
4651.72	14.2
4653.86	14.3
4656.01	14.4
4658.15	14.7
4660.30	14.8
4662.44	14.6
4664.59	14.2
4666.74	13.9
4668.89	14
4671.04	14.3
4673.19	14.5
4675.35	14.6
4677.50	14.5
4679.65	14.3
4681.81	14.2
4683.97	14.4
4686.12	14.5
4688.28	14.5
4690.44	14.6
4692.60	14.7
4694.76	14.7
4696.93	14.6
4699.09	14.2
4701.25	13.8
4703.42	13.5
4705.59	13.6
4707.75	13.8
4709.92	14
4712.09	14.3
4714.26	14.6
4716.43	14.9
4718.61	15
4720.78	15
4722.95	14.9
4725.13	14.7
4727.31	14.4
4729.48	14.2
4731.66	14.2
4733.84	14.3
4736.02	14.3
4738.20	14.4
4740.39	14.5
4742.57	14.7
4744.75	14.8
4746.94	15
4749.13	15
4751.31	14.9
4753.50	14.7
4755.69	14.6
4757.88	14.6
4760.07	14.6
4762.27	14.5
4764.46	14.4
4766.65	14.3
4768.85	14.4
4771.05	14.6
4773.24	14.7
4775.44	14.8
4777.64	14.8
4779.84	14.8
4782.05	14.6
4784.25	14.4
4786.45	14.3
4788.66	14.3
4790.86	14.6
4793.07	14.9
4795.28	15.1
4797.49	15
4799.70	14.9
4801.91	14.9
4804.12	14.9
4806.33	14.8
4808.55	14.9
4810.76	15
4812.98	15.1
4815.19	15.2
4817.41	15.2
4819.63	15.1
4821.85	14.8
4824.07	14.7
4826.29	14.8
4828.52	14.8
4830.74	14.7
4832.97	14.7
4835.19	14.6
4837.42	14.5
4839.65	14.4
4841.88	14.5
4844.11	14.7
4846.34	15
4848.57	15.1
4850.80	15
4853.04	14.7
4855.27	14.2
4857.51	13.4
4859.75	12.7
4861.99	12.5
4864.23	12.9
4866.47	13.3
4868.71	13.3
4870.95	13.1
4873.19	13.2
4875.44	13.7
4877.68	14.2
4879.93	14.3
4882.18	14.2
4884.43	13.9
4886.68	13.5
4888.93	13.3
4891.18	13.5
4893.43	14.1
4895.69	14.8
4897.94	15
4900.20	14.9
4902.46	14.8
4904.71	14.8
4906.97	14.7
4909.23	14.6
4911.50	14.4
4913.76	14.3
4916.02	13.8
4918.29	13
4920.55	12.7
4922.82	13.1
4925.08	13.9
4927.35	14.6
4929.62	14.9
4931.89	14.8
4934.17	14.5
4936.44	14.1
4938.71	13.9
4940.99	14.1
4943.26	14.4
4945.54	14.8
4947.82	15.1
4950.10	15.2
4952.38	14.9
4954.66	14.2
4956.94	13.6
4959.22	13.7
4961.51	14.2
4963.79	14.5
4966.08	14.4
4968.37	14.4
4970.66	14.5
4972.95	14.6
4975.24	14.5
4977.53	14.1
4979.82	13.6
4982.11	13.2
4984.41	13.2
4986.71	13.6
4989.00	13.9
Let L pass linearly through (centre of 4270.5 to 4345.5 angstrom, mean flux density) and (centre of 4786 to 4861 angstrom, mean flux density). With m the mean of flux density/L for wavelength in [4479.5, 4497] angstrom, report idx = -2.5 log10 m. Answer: -0.19 mag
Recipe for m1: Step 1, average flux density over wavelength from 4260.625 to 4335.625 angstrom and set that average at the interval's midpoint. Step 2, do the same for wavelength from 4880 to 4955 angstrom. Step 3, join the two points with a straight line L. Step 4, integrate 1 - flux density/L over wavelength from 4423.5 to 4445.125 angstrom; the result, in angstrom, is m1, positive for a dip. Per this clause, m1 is -3.8 angstrom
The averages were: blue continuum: 9.8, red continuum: 14.3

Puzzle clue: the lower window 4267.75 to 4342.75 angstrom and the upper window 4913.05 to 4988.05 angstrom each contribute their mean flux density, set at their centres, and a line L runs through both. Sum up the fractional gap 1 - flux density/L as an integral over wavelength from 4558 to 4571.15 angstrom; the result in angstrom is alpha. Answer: -3.5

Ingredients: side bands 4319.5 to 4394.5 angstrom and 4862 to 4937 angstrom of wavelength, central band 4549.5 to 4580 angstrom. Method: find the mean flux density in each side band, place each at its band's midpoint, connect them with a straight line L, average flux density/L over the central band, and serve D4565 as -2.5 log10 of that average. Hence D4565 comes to -0.15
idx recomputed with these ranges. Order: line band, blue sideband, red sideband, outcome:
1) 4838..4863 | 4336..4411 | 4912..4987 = -0.04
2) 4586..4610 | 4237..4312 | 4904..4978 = -0.21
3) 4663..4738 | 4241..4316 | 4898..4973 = -0.14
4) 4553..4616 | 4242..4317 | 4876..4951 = -0.22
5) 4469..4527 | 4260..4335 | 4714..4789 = -0.19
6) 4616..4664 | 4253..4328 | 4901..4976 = -0.21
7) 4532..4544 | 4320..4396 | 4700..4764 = -0.04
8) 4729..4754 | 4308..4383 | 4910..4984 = -0.10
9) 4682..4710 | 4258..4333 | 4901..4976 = -0.13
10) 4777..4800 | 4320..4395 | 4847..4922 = -0.09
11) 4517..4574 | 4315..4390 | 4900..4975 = -0.12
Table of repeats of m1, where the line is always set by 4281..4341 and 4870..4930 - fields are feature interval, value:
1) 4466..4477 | -2.5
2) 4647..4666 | -3.2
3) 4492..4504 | -3.1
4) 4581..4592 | -2.1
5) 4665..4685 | -2.9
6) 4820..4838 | -1.6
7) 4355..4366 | -2.5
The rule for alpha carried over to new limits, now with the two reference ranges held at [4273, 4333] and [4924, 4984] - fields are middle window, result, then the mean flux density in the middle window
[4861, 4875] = 0.6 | 13.1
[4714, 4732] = -2.9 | 14.7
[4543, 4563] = -4.7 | 14.1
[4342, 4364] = -4.6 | 12.1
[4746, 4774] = -3.7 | 14.6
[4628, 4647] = -4.1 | 14.7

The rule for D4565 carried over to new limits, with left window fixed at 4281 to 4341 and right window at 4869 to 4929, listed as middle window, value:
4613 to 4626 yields -0.229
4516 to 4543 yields -0.187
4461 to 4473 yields -0.173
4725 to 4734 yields -0.120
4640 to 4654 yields -0.171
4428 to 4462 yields -0.159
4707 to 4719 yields -0.136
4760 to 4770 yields -0.106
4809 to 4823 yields -0.124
